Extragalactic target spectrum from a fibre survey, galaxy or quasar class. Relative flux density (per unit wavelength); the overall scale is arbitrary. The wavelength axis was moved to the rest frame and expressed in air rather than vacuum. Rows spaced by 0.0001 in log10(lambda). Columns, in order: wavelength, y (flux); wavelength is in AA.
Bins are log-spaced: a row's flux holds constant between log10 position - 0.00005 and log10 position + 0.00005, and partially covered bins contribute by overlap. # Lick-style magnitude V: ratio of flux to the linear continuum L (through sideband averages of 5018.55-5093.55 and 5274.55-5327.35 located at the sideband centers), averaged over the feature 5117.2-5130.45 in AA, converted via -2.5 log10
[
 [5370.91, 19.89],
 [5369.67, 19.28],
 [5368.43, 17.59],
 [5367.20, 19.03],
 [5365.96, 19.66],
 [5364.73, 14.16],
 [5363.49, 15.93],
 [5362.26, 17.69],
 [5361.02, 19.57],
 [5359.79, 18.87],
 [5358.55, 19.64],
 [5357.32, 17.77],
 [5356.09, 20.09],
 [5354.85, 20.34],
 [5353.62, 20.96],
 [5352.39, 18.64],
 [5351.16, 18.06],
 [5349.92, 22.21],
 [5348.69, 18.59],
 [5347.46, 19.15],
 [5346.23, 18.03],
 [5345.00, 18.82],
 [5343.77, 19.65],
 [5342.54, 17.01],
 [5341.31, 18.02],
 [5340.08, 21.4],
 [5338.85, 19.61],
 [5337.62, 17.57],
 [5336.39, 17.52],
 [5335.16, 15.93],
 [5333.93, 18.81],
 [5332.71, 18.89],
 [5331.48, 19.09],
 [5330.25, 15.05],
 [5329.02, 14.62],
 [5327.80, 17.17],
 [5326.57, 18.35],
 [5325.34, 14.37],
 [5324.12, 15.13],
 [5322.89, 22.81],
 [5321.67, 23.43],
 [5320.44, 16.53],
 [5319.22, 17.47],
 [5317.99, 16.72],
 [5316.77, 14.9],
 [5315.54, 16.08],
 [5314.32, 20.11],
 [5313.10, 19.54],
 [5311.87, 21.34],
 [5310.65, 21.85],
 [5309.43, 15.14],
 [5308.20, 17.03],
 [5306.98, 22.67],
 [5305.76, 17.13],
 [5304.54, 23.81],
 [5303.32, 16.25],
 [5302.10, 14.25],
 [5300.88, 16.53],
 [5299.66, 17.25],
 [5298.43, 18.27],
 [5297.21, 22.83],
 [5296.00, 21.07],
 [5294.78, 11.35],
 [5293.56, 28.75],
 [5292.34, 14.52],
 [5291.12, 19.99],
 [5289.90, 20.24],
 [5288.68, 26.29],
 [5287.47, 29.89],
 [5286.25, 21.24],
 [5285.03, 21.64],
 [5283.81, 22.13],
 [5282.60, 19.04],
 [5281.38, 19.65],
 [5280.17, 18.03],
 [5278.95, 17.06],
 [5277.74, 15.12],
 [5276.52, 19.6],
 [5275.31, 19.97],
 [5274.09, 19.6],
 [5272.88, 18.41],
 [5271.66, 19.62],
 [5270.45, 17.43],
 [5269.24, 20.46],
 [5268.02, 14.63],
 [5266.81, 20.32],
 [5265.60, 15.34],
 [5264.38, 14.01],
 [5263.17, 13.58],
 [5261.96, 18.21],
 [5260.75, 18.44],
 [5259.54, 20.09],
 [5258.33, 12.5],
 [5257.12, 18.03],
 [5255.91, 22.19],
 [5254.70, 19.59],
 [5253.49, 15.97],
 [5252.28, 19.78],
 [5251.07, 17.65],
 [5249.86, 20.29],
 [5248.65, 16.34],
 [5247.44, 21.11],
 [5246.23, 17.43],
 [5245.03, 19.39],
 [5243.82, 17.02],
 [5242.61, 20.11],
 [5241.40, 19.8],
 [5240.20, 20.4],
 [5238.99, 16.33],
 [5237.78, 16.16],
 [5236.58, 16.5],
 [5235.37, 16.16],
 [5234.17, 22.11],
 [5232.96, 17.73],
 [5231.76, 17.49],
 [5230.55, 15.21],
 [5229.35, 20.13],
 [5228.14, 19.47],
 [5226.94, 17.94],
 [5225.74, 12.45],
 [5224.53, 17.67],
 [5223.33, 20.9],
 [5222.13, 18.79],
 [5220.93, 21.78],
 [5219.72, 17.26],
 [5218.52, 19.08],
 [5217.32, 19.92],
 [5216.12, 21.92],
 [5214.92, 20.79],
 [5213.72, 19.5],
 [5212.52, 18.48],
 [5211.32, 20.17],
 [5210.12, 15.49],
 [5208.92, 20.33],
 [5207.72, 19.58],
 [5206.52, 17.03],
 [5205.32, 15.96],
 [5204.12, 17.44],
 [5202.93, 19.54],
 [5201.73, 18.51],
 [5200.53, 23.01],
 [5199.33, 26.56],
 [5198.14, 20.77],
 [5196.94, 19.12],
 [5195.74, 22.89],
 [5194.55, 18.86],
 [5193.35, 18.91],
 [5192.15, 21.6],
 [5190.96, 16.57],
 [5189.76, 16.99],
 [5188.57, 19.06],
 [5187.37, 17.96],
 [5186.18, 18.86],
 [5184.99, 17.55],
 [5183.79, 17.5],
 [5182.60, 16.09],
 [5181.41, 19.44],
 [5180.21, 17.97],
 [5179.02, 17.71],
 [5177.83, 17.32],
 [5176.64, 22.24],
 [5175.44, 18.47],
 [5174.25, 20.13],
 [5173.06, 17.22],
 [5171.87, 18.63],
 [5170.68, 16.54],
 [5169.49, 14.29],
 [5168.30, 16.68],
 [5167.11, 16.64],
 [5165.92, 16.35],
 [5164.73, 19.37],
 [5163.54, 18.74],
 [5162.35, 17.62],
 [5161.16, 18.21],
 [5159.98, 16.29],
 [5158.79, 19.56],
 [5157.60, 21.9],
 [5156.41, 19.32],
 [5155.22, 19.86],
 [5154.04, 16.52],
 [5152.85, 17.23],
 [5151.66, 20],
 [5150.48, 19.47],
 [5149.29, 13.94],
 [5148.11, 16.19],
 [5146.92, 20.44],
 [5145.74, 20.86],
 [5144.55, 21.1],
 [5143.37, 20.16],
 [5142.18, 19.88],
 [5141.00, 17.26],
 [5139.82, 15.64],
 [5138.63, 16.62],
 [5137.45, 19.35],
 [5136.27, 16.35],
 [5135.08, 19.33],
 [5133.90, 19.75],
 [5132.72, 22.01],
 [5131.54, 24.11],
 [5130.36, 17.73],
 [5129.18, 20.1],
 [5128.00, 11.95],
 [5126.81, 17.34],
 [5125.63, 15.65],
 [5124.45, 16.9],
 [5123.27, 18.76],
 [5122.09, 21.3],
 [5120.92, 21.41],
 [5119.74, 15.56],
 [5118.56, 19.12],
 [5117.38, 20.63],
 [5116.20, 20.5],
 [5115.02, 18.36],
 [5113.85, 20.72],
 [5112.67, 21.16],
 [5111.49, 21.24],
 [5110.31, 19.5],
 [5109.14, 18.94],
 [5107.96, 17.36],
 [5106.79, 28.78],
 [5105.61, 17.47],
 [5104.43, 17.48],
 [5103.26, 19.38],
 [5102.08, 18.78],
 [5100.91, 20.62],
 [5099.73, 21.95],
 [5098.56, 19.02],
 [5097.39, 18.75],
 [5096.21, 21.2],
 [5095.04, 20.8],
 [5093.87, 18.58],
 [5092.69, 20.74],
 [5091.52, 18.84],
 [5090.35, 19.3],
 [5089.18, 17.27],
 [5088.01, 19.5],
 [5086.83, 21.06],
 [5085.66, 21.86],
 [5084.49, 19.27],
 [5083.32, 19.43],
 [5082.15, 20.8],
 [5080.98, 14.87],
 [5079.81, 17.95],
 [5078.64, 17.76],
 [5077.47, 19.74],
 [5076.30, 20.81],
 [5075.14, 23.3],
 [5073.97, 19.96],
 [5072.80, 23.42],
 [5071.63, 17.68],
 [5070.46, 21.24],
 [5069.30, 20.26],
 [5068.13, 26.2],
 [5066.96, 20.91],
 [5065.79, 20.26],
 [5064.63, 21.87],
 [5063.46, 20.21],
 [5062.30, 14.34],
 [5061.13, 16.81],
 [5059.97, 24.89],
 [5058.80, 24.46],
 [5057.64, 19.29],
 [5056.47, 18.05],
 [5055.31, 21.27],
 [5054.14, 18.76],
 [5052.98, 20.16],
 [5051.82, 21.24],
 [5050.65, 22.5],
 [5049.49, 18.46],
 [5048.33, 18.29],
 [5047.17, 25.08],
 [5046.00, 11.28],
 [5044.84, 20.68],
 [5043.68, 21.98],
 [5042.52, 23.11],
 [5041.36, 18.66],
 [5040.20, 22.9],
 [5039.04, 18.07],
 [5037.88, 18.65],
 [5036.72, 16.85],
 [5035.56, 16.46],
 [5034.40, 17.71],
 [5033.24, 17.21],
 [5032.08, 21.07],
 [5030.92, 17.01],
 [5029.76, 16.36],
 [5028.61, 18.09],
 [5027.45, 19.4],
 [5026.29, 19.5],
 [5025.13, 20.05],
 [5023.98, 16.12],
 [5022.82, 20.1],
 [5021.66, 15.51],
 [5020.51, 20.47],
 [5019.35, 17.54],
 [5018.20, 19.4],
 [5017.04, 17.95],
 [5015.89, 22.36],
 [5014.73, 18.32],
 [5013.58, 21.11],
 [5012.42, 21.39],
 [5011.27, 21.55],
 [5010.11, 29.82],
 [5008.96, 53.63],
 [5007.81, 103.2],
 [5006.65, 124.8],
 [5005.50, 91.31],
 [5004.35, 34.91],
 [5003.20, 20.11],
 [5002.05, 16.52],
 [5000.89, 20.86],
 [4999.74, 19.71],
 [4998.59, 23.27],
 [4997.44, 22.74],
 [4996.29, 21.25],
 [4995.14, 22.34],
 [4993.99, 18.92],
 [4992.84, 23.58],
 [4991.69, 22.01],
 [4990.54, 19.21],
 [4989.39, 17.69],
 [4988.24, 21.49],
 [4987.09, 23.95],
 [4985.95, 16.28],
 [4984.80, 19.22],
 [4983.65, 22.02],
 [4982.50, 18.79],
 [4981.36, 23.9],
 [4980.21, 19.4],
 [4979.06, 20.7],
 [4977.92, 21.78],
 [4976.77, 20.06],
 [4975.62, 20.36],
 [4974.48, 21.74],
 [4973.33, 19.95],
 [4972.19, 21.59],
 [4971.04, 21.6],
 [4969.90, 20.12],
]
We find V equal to 0.09 mag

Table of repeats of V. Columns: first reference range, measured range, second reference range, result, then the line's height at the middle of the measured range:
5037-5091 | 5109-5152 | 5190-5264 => 0.035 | 19.5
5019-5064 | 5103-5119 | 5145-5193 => -0.079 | 18.7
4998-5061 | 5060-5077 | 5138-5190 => 0.131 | 23.3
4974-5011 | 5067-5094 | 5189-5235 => 0.280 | 25.9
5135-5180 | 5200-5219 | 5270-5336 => -0.040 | 18.5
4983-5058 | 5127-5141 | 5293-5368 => 0.214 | 22.4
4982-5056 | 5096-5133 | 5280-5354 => 0.175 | 22.9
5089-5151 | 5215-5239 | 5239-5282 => 0.004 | 18.4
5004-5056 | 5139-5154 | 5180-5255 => 0.176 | 21.6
